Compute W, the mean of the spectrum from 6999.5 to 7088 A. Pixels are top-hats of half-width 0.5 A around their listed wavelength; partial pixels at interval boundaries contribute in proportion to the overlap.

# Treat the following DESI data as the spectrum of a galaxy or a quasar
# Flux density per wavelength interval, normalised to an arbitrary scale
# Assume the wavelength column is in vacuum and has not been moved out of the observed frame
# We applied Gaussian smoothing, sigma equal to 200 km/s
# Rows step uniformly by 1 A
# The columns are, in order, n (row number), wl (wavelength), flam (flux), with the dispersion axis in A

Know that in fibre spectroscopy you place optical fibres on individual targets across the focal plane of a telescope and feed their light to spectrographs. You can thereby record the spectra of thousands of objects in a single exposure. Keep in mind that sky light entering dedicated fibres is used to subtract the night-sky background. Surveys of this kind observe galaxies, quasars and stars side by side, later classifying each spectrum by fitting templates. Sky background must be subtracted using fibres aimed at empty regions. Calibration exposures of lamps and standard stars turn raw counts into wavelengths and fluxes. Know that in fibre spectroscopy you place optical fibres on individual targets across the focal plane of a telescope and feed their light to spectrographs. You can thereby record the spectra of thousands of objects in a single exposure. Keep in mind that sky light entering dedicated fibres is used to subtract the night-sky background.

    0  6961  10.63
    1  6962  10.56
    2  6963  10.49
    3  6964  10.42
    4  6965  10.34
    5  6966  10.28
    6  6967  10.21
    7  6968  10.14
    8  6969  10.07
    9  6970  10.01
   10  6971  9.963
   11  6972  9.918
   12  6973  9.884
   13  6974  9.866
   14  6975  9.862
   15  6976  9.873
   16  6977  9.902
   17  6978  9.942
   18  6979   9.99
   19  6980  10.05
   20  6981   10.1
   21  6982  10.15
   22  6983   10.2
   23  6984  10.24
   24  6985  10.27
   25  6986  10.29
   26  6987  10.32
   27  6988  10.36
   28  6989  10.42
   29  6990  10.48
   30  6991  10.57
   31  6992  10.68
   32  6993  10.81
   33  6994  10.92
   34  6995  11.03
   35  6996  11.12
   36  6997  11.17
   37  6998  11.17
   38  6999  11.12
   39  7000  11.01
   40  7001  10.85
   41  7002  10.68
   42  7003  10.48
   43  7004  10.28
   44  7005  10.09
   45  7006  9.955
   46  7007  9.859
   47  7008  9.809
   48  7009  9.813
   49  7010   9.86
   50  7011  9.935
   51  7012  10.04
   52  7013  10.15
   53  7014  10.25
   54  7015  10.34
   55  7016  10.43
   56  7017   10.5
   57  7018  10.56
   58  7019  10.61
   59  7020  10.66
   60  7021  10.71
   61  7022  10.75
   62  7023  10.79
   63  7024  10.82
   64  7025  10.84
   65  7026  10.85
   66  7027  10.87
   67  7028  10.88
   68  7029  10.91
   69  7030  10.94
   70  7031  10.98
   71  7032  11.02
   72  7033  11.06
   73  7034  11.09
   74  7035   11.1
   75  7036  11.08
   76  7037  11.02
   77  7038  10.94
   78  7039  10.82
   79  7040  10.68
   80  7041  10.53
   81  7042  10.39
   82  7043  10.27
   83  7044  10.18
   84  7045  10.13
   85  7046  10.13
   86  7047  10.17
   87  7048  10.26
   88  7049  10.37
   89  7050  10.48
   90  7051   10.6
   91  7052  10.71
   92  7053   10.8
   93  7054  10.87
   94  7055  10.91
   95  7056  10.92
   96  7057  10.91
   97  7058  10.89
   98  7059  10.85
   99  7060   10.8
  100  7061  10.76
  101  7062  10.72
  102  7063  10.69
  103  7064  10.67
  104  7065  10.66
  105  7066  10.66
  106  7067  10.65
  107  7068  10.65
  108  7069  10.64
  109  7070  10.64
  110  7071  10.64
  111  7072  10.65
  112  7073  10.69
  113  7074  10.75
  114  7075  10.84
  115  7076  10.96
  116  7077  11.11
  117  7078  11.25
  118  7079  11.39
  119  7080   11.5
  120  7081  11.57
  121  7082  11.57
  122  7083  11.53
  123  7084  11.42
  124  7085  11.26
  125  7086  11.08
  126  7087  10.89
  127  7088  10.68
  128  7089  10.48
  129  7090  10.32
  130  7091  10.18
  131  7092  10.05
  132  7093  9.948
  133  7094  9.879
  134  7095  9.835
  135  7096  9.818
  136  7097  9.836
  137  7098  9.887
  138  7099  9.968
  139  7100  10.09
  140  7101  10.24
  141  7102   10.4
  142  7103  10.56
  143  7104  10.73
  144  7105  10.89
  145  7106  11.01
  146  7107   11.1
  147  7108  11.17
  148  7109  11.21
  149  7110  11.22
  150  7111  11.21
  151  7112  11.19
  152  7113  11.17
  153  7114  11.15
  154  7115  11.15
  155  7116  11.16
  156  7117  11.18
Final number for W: 10.7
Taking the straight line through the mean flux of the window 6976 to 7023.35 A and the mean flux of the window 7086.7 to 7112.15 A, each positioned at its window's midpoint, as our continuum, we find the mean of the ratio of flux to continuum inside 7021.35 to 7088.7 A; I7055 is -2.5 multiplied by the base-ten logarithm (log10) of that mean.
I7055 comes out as -0.04 mag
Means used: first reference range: 10.4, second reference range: 10.5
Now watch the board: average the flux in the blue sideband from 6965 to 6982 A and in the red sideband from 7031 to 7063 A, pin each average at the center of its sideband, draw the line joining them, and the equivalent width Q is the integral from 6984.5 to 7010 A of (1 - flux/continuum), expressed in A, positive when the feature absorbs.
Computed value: -0.73 A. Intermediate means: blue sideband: 10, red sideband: 10.7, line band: 10.5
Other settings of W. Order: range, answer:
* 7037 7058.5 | 10.6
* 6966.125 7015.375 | 10.3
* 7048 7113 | 10.7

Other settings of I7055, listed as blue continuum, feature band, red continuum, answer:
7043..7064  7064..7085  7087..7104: -0.06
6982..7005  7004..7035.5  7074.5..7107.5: 0.01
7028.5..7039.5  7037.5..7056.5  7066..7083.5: 0.05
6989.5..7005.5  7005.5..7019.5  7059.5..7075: 0.06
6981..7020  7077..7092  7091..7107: -0.08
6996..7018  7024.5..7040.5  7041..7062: -0.05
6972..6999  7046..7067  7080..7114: -0.01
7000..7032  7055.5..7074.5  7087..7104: -0.04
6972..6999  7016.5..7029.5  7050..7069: -0.02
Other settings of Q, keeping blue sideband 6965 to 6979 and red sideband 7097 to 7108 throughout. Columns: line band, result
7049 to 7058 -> -0.39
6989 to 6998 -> -0.67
